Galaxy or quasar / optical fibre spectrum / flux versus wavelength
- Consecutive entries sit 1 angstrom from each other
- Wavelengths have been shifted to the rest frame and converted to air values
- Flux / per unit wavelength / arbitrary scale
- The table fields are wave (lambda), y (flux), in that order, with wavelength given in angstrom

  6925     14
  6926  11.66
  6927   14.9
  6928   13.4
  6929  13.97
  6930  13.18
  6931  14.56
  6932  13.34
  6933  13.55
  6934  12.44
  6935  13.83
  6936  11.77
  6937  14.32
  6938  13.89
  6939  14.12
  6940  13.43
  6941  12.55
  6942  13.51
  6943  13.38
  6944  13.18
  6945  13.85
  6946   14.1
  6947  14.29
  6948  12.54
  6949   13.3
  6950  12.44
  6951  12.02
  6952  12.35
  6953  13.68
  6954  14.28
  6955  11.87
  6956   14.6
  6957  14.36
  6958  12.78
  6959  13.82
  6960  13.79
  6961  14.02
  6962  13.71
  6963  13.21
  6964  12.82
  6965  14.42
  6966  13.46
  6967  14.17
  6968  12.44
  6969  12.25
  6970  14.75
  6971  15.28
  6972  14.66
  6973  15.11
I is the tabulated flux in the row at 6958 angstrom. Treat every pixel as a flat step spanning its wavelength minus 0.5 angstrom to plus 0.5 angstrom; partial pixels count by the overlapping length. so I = 12.78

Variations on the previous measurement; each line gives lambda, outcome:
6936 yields 11.77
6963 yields 13.21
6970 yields 14.75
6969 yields 12.25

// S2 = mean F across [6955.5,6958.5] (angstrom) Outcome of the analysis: 13.9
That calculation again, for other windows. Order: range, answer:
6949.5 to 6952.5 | 12.3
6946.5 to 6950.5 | 13.1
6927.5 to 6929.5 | 13.7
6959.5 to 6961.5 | 13.9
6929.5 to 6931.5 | 13.9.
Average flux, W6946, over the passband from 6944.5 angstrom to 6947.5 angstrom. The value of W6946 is 14.1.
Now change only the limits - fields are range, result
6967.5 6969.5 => 12.3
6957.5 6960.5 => 13.5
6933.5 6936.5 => 12.7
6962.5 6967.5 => 13.6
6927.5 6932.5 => 13.7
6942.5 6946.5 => 13.6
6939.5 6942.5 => 13.2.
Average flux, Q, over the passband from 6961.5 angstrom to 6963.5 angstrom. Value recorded 13.5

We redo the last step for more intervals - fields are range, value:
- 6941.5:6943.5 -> 13.4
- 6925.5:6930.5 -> 13.4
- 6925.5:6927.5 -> 13.3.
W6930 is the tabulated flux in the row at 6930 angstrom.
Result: 13.18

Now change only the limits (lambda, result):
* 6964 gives 12.82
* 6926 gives 11.66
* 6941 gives 12.55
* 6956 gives 14.6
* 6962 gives 13.71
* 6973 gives 15.11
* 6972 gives 14.66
